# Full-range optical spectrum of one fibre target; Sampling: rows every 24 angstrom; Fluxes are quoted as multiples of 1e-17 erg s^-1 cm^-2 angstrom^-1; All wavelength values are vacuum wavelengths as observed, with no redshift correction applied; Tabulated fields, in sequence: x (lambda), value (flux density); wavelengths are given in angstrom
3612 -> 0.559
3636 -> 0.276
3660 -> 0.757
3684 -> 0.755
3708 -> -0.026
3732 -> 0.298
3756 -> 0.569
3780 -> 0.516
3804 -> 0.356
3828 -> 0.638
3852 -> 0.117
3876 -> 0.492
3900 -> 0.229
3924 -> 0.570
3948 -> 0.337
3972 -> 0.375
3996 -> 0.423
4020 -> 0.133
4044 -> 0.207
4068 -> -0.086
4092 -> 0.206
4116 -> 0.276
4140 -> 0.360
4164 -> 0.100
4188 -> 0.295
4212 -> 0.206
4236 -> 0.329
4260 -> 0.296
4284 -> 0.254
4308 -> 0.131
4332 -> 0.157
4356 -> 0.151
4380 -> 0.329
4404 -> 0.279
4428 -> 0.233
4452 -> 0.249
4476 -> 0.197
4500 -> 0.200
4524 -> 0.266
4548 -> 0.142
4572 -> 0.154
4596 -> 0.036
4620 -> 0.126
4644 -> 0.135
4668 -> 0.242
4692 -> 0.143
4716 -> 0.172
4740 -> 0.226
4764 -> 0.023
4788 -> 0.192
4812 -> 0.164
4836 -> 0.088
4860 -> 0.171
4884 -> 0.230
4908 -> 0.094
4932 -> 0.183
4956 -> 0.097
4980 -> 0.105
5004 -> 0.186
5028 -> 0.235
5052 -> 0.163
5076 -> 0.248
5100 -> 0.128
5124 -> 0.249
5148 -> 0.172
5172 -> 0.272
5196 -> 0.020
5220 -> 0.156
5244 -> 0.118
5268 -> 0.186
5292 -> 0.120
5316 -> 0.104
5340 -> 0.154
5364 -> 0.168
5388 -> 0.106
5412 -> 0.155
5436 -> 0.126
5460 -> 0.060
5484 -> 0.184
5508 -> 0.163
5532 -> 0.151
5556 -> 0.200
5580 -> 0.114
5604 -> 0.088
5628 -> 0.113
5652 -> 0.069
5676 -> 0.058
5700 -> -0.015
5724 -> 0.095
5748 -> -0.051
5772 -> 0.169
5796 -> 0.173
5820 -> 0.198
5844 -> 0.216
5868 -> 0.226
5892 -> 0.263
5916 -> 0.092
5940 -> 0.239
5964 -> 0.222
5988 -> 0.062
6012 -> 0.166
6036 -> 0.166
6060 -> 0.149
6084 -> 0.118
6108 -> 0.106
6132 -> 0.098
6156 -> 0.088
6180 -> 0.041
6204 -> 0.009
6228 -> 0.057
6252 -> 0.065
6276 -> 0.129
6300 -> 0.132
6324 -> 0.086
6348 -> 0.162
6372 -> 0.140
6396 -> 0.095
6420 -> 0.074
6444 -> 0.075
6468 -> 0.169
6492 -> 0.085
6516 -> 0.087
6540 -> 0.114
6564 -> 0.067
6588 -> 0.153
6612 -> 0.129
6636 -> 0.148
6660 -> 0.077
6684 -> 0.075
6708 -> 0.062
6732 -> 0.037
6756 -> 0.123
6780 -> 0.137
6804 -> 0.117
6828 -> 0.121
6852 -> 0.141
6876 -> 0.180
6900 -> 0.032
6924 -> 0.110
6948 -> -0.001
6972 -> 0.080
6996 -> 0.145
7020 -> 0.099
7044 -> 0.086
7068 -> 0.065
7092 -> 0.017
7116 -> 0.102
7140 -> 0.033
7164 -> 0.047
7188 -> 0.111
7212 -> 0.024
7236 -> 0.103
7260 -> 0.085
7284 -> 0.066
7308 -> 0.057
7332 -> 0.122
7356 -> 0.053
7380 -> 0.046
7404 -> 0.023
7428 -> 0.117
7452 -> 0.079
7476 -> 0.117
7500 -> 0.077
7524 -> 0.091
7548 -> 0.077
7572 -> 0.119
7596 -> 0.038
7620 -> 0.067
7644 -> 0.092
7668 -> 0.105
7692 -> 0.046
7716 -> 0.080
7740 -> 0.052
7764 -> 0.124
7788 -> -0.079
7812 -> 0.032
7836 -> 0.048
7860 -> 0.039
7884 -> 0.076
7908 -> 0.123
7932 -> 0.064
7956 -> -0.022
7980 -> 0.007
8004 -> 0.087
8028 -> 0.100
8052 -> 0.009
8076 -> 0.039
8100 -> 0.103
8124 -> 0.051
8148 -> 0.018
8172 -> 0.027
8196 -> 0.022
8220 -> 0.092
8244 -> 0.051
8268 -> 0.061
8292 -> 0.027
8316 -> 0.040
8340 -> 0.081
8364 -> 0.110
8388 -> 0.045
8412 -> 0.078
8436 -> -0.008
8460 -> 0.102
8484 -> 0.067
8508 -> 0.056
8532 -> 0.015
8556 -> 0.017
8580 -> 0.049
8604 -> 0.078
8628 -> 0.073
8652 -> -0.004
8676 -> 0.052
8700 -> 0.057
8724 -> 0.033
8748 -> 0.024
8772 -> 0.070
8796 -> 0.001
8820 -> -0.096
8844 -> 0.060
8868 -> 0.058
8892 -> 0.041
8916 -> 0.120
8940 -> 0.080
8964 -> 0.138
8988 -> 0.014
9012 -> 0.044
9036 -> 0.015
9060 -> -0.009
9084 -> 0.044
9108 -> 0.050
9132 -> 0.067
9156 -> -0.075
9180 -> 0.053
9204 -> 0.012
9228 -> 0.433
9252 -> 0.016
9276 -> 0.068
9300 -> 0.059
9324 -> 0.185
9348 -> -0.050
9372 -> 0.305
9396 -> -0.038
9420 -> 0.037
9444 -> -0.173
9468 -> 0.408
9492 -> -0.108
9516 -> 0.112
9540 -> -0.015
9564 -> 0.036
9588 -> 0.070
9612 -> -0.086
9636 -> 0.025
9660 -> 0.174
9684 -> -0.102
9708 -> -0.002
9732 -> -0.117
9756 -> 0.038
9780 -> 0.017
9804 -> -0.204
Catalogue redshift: 1.476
